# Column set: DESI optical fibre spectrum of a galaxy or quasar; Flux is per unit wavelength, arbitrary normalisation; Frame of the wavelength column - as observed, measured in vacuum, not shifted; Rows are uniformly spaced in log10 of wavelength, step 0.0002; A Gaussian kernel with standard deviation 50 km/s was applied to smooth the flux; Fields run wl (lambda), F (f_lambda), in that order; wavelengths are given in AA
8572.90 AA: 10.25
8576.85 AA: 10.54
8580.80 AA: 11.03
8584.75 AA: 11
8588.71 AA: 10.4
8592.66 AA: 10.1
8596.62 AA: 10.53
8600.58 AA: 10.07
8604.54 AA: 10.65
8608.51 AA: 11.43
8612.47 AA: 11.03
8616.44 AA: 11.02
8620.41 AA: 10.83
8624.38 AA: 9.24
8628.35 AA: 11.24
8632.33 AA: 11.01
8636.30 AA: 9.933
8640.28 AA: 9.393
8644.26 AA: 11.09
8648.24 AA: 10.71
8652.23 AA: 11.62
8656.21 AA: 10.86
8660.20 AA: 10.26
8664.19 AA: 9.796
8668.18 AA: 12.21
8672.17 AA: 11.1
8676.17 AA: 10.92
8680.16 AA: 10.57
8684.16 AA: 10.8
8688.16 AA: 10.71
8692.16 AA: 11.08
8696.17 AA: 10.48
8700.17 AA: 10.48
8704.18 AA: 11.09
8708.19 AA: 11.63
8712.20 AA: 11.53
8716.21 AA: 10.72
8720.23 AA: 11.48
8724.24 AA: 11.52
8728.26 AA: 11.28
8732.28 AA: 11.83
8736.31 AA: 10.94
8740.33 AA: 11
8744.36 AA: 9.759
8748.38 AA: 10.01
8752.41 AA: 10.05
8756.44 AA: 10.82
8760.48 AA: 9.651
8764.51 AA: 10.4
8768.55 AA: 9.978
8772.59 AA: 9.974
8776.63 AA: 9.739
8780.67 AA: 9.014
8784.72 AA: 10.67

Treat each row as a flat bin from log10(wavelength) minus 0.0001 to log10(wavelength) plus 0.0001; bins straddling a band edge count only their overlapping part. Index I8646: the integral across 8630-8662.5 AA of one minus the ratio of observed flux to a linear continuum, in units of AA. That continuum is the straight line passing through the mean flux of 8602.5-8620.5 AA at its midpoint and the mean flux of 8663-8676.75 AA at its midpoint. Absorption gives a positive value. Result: 1.30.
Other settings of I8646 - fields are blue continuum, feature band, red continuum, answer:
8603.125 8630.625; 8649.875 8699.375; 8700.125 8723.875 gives 0.9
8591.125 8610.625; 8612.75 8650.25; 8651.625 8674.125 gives 0.8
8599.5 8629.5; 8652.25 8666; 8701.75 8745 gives 0.5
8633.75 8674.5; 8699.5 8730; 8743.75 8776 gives -2.7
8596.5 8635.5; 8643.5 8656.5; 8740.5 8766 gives -0.7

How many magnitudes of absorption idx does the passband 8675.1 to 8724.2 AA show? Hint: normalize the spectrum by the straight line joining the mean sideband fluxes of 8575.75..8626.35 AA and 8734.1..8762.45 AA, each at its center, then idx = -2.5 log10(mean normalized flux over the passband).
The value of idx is -0.06 mag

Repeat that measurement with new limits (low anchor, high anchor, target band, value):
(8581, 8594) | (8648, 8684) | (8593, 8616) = -0.01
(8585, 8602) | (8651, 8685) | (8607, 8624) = -0.04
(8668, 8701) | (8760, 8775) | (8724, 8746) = -0.07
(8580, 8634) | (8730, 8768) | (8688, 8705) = -0.02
